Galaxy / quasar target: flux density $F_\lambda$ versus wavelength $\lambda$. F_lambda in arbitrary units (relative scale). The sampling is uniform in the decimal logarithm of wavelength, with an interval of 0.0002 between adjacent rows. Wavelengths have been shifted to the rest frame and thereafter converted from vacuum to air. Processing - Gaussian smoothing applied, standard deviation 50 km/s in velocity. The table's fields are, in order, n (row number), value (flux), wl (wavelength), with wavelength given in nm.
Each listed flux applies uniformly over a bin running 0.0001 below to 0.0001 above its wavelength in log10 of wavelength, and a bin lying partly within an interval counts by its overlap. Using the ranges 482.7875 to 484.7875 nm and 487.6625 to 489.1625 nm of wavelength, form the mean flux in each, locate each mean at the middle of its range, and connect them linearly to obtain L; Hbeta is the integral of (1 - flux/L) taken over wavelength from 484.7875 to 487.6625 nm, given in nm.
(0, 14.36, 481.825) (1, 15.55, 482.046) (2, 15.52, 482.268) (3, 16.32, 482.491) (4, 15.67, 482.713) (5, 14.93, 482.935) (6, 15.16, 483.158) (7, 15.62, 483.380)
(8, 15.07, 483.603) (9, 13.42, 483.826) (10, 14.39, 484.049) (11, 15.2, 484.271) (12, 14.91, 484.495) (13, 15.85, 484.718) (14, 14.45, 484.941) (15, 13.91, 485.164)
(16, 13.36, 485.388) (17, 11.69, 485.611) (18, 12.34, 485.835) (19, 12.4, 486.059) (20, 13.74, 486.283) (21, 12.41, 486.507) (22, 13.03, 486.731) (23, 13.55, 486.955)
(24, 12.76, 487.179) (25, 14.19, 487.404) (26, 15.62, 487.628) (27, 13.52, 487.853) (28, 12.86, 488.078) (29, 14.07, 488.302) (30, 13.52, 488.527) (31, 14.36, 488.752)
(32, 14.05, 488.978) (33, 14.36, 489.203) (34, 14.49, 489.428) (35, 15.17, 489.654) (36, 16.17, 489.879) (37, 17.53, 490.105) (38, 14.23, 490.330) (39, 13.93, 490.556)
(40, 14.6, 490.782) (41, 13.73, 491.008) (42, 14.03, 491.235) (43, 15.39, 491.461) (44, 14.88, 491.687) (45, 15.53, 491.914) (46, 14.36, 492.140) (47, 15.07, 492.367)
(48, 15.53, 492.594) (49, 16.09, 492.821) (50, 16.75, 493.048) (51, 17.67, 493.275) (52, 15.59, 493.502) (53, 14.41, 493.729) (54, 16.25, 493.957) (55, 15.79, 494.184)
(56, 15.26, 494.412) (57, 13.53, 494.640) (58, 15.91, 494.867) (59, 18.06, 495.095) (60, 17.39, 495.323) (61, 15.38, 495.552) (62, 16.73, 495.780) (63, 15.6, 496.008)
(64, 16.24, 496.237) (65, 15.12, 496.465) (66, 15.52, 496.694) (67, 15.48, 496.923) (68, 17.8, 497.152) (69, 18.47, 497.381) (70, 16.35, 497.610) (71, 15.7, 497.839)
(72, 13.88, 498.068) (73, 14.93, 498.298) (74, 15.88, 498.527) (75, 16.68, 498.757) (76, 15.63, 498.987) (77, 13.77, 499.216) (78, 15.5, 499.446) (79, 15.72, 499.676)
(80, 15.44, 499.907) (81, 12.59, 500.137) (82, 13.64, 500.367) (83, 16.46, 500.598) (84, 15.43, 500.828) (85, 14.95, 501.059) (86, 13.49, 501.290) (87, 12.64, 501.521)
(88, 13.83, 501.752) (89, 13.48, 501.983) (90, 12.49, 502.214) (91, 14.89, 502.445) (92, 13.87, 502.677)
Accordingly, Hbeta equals 0.21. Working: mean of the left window 14.9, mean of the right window 13.9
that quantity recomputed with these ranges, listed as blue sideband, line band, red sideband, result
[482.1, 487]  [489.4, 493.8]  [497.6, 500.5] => -0.20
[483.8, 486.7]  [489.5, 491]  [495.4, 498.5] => -0.05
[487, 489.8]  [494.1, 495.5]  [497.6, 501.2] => -0.12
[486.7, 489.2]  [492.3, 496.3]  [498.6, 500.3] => -0.41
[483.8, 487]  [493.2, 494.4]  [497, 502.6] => -0.12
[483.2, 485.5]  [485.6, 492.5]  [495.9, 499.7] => 0.41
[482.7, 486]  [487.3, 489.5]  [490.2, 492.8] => 0.07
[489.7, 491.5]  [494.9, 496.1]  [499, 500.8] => -0.14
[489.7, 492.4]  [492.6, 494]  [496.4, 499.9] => -0.08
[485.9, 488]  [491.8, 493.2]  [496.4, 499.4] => -0.09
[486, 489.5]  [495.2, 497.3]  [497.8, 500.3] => -0.21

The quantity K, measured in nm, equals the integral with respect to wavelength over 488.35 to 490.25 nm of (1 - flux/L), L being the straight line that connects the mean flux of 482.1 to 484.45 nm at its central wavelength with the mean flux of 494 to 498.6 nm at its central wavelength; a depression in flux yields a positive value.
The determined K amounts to 0.07 nm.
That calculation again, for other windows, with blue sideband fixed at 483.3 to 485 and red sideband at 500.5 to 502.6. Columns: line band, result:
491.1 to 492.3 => -0.02 nm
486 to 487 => 0.12 nm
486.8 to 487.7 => 0.05 nm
